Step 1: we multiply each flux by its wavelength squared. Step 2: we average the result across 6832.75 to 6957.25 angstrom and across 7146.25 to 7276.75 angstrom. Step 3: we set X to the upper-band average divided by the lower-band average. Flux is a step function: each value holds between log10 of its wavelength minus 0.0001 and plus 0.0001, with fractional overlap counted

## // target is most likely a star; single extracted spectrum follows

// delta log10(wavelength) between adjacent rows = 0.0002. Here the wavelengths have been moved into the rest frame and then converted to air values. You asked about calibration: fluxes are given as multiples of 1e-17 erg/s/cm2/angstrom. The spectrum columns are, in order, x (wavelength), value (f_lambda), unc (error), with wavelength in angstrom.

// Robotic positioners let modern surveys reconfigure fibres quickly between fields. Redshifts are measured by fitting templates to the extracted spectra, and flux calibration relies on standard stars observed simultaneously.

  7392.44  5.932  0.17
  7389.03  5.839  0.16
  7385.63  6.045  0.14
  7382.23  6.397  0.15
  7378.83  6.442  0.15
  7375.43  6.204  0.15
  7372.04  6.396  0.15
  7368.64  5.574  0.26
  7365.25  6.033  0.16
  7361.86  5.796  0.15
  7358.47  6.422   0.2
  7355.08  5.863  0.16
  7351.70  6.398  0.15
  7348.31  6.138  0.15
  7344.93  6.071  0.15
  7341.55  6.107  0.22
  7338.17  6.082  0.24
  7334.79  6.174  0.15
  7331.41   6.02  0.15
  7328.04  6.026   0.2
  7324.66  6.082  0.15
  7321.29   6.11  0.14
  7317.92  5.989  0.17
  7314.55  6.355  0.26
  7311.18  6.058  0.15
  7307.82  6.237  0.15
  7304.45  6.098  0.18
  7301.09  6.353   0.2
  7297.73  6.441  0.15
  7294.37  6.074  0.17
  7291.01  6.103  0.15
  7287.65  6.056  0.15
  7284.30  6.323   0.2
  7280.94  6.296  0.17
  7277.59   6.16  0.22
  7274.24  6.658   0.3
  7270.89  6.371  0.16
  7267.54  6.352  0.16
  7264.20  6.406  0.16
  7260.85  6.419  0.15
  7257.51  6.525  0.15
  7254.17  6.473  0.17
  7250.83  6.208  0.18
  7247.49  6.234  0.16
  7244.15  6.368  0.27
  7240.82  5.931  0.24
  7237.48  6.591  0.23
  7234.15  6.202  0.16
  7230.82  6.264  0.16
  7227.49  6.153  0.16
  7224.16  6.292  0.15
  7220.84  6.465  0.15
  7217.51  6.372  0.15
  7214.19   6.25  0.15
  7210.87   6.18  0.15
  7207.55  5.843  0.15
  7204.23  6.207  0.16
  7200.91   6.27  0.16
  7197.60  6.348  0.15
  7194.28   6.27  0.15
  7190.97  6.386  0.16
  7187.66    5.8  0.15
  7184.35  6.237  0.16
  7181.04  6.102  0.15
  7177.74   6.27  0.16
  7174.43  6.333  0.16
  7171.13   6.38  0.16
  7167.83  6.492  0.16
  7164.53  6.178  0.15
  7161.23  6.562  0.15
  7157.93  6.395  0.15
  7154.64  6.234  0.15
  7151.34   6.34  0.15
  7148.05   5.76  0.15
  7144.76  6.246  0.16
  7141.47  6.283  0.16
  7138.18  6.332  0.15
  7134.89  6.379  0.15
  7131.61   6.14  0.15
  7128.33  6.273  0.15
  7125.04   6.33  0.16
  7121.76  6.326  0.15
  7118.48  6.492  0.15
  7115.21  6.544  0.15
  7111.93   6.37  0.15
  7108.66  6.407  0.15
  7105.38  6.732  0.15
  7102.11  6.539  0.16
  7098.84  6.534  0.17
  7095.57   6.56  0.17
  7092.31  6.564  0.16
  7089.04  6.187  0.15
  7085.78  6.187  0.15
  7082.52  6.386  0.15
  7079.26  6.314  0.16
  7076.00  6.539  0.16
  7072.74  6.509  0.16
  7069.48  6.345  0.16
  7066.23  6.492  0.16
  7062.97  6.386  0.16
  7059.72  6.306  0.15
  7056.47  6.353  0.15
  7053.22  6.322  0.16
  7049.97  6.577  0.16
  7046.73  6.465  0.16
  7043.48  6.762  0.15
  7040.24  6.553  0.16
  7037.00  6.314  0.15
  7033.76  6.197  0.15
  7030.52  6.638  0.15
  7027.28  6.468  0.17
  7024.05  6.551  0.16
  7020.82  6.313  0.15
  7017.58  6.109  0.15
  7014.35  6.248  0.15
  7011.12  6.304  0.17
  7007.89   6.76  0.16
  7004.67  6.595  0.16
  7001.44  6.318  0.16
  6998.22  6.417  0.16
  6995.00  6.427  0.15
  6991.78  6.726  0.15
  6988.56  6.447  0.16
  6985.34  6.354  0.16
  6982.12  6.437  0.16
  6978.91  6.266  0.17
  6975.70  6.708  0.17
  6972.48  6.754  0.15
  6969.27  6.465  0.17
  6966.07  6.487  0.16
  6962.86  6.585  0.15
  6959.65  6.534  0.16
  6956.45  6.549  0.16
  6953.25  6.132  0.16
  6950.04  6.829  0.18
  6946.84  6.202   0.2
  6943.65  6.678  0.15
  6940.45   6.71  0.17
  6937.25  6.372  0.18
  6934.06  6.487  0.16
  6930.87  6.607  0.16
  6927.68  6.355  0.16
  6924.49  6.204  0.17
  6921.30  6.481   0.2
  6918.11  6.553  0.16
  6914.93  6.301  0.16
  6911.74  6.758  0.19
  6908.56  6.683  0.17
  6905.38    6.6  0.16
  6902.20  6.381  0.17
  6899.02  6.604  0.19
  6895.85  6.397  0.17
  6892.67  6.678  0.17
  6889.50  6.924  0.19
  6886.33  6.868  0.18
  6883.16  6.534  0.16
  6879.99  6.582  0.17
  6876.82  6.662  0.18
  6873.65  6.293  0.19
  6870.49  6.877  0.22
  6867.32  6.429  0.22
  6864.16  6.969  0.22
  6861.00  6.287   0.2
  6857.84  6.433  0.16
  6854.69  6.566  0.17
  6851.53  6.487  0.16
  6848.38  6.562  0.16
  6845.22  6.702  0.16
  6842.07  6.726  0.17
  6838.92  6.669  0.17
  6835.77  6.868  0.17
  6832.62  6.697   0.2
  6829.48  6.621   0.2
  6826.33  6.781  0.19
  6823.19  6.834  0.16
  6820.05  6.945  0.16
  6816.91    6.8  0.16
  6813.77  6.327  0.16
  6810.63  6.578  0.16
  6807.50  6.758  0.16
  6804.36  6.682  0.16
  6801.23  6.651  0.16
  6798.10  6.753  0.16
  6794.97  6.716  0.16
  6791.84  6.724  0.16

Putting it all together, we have 1.0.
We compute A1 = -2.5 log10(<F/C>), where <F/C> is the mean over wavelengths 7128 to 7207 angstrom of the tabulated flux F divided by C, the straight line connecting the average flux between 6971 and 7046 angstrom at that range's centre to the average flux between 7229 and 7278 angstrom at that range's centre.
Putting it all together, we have 0.02 mag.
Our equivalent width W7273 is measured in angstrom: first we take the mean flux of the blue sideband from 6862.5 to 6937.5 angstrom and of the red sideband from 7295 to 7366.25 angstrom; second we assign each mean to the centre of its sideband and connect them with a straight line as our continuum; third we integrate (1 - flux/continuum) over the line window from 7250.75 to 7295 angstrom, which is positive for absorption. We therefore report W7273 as -0.9 angstrom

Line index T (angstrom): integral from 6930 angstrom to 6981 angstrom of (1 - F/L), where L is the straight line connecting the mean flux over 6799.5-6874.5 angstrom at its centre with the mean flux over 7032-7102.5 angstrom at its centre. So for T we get 0.1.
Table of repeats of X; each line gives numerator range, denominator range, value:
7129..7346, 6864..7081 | 1.04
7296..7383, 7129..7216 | 1.03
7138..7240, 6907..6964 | 1.03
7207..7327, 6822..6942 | 1.06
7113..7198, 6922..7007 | 1.02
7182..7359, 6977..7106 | 1.03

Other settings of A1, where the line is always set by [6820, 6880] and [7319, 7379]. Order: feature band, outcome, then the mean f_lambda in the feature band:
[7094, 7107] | -0.04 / 6.59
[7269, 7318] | -0.02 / 6.25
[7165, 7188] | 0.01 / 6.25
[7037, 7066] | -0.01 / 6.46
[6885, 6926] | 0.00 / 6.57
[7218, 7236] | -0.01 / 6.28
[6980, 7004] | 0.01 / 6.45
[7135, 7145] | 0.00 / 6.3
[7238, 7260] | -0.02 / 6.31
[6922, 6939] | 0.02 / 6.41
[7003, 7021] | 0.01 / 6.39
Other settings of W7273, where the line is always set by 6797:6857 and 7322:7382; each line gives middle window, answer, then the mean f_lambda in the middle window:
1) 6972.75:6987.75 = 0.11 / 6.47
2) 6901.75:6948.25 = 0.57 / 6.5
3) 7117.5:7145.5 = 0.19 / 6.31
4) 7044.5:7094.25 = 0.15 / 6.4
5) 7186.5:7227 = 0.29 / 6.23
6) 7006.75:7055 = 0.19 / 6.43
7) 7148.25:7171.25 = -0.03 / 6.33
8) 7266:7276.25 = -0.41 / 6.45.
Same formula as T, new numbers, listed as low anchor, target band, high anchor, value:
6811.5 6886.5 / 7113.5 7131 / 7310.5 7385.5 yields -0.1 angstrom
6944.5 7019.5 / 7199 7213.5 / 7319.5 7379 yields 0.2 angstrom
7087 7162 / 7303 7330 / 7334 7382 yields 0.2 angstrom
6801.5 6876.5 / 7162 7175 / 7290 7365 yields -0.1 angstrom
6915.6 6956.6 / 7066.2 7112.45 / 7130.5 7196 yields -0.9 angstrom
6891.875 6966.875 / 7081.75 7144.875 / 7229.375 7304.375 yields 0.0 angstrom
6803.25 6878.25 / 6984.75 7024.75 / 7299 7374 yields 0.3 angstrom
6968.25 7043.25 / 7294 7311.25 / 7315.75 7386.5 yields -0.2 angstrom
